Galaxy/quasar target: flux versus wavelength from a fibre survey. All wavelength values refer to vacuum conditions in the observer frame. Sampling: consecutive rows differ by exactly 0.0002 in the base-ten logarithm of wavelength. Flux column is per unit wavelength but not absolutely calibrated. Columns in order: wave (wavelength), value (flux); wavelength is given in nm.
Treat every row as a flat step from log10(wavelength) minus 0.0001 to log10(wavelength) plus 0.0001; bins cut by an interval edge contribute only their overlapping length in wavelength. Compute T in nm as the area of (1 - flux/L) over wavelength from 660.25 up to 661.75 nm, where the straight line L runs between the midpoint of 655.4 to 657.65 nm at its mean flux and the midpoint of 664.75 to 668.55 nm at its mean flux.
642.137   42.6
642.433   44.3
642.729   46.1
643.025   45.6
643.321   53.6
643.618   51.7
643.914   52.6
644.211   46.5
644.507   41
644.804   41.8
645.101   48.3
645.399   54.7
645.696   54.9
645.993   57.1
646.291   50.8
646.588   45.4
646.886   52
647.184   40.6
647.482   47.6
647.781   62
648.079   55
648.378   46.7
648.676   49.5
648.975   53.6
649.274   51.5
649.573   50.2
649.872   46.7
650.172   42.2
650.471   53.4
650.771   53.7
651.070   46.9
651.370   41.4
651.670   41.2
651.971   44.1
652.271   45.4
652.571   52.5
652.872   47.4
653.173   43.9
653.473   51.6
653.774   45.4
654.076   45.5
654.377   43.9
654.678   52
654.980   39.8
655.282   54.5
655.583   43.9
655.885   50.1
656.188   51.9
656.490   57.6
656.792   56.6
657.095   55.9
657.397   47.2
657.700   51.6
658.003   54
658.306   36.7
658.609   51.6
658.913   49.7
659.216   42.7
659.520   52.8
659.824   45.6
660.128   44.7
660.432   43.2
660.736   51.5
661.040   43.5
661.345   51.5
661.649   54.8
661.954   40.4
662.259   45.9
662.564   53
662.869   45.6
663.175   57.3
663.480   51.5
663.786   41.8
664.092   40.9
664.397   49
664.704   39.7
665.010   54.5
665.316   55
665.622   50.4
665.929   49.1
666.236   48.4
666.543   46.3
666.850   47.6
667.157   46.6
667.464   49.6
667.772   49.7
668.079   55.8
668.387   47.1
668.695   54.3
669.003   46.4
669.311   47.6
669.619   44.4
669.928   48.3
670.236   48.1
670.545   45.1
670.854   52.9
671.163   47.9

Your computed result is 0.069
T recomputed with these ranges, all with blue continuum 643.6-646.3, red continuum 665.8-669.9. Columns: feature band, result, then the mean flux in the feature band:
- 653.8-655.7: 0.11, 46.6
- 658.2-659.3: 0.08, 45.7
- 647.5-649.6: -0.12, 52.5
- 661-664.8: 0.11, 47.5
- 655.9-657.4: -0.15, 54.2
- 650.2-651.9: 0.09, 46.8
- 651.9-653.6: 0.06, 47.6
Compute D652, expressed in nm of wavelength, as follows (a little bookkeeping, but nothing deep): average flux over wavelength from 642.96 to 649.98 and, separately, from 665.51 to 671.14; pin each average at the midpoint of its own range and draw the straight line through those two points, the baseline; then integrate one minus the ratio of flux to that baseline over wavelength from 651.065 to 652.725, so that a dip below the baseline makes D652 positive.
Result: 0.154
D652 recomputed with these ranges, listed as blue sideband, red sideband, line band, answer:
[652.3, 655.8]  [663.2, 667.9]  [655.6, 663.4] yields -0.260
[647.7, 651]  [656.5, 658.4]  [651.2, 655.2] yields 0.413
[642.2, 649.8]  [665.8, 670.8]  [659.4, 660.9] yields 0.046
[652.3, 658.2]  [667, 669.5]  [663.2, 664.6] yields 0.083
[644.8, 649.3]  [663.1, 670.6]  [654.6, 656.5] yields 0.023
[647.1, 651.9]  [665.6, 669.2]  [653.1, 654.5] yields 0.079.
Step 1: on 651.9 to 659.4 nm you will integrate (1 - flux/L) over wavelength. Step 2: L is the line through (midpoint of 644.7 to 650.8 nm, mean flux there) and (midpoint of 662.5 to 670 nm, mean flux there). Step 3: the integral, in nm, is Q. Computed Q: 0.148 nm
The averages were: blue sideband 50.4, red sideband 48.7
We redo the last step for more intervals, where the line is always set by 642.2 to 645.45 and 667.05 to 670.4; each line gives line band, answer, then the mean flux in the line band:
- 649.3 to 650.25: 0.01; 47.3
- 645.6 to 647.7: -0.11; 50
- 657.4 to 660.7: 0.07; 47.4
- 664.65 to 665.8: -0.05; 50.8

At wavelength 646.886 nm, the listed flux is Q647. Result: 52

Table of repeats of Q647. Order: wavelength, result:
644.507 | 41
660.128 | 44.7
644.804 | 41.8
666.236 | 48.4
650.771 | 53.7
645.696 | 54.9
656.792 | 56.6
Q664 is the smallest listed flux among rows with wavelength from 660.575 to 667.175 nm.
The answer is 39.7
